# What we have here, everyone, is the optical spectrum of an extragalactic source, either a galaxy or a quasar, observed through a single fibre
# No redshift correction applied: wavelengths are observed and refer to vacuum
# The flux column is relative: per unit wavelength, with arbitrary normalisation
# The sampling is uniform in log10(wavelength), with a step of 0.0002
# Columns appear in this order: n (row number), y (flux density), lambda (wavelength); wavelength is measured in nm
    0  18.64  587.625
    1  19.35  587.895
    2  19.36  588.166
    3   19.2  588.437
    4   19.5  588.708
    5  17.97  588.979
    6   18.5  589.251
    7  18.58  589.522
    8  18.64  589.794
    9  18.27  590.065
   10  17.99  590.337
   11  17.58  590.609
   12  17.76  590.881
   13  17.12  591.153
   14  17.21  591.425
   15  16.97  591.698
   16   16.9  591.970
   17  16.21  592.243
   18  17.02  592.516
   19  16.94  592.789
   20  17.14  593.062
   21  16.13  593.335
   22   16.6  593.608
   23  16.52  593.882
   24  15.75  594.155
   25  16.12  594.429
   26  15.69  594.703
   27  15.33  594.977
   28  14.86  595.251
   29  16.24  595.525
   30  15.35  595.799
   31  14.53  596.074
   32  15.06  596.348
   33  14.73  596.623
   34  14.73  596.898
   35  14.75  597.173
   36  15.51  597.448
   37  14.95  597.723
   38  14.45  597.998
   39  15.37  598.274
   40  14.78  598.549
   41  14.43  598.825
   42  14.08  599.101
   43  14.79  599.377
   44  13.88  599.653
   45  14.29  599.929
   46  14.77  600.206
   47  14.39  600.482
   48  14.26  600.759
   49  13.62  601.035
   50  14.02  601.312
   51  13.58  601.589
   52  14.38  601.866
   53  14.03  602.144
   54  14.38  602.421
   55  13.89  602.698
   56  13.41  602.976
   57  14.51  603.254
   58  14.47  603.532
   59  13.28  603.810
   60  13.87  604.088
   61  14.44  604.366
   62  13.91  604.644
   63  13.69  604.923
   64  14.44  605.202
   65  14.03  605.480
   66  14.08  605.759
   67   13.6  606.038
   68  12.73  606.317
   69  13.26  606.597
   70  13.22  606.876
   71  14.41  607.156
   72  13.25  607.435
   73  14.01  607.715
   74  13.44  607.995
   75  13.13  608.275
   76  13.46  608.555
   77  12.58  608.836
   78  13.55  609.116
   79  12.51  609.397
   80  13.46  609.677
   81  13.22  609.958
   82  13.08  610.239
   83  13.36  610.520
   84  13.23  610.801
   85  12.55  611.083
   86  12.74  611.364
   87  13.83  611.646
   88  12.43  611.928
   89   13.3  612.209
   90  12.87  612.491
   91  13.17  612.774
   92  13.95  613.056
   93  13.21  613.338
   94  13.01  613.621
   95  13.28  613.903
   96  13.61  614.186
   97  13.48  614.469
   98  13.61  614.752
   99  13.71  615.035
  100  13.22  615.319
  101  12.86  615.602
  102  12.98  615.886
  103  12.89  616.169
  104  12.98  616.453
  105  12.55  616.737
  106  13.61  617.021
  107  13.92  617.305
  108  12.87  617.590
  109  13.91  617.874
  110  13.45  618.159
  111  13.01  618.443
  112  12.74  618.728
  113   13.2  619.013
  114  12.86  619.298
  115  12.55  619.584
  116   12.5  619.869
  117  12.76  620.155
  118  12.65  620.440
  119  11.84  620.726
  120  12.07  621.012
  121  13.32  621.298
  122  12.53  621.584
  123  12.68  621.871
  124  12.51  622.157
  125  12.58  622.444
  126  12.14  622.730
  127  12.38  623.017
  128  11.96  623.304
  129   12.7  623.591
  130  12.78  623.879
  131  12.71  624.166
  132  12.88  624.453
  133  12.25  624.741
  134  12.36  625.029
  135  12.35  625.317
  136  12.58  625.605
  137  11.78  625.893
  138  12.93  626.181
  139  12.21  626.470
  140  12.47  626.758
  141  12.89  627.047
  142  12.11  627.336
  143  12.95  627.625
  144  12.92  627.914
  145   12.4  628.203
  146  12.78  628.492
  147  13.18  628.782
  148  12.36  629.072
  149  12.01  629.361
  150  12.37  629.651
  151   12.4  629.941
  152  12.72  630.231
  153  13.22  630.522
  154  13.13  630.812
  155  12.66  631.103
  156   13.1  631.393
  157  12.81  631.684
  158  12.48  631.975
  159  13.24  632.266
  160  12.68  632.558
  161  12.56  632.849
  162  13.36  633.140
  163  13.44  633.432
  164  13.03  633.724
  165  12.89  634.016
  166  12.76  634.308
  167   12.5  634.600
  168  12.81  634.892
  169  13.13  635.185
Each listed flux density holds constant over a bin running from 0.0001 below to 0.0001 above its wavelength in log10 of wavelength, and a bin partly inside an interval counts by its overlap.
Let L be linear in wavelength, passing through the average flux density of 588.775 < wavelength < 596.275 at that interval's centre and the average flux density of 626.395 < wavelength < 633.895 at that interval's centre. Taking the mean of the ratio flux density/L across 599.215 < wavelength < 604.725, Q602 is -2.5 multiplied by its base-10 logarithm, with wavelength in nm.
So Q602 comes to 0.12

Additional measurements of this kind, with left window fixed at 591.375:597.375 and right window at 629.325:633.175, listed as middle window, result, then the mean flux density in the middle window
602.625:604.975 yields 0.087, 13.9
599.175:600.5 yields 0.076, 14.4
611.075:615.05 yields 0.084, 13.3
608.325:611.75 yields 0.114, 13.1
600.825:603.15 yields 0.099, 13.9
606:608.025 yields 0.104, 13.5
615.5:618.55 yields 0.063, 13.2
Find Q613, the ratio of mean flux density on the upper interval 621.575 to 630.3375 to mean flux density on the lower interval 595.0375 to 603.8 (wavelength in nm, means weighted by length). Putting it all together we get 0.86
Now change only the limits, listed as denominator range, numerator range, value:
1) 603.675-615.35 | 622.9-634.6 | 0.94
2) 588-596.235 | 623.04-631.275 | 0.74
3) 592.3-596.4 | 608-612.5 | 0.82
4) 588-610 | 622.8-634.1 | 0.84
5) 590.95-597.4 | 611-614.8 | 0.83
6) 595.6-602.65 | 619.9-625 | 0.86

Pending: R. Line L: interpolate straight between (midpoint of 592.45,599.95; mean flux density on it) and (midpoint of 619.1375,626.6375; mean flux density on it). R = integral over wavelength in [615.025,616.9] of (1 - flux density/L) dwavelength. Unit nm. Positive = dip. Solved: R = 0.04 nm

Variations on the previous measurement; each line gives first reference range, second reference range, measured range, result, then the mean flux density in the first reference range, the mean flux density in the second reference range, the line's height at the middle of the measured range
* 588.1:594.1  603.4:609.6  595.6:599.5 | 0.26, 17.6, 13.6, 15.9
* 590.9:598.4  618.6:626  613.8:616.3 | 0.02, 15.9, 12.5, 13.4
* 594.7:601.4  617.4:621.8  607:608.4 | 0.02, 14.7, 12.8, 13.9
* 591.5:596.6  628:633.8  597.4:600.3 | 0.18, 16.1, 12.8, 15.6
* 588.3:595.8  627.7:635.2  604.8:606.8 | 0.25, 17.1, 12.8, 15.6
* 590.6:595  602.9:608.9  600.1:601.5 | 0.06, 16.7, 13.7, 14.9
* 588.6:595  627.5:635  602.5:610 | 0.94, 17.2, 12.8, 15.6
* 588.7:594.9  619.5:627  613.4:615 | 0.05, 17.2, 12.5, 13.8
